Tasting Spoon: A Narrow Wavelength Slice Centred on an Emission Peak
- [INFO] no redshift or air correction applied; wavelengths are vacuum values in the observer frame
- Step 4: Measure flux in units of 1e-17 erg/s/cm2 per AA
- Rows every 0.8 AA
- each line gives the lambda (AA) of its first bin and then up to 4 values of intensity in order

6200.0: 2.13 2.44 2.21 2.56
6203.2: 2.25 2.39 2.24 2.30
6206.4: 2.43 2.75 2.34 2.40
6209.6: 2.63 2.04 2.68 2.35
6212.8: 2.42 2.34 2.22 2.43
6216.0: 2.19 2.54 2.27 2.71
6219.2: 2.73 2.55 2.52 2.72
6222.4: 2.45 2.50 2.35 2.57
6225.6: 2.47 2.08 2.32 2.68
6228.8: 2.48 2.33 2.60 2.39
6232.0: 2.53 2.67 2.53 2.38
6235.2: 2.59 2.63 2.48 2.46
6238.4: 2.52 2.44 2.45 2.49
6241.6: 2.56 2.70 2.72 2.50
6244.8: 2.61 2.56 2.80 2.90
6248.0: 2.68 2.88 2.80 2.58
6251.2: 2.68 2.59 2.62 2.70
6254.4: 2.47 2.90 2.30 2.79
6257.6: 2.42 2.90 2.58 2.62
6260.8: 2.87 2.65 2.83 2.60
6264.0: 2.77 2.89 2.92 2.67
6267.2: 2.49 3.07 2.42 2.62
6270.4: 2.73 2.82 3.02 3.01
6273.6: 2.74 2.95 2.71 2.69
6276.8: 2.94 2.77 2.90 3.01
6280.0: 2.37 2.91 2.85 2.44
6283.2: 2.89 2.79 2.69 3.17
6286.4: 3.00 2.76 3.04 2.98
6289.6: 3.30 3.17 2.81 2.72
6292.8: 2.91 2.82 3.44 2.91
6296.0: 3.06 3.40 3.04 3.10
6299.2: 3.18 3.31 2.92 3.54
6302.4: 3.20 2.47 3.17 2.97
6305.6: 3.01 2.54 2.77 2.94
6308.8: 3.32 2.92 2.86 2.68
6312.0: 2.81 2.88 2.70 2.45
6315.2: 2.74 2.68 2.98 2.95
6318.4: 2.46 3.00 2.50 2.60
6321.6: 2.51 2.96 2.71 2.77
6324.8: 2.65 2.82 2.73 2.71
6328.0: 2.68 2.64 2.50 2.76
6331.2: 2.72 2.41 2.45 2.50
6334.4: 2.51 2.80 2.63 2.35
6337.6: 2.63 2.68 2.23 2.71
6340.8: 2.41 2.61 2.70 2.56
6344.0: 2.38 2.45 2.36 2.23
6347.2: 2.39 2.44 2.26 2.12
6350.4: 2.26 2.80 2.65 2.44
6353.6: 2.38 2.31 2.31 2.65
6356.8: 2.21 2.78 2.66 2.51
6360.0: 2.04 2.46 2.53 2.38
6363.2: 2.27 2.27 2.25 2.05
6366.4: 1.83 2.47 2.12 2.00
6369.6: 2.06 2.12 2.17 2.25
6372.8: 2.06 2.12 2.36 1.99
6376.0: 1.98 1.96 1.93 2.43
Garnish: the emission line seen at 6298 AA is C III] 1909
